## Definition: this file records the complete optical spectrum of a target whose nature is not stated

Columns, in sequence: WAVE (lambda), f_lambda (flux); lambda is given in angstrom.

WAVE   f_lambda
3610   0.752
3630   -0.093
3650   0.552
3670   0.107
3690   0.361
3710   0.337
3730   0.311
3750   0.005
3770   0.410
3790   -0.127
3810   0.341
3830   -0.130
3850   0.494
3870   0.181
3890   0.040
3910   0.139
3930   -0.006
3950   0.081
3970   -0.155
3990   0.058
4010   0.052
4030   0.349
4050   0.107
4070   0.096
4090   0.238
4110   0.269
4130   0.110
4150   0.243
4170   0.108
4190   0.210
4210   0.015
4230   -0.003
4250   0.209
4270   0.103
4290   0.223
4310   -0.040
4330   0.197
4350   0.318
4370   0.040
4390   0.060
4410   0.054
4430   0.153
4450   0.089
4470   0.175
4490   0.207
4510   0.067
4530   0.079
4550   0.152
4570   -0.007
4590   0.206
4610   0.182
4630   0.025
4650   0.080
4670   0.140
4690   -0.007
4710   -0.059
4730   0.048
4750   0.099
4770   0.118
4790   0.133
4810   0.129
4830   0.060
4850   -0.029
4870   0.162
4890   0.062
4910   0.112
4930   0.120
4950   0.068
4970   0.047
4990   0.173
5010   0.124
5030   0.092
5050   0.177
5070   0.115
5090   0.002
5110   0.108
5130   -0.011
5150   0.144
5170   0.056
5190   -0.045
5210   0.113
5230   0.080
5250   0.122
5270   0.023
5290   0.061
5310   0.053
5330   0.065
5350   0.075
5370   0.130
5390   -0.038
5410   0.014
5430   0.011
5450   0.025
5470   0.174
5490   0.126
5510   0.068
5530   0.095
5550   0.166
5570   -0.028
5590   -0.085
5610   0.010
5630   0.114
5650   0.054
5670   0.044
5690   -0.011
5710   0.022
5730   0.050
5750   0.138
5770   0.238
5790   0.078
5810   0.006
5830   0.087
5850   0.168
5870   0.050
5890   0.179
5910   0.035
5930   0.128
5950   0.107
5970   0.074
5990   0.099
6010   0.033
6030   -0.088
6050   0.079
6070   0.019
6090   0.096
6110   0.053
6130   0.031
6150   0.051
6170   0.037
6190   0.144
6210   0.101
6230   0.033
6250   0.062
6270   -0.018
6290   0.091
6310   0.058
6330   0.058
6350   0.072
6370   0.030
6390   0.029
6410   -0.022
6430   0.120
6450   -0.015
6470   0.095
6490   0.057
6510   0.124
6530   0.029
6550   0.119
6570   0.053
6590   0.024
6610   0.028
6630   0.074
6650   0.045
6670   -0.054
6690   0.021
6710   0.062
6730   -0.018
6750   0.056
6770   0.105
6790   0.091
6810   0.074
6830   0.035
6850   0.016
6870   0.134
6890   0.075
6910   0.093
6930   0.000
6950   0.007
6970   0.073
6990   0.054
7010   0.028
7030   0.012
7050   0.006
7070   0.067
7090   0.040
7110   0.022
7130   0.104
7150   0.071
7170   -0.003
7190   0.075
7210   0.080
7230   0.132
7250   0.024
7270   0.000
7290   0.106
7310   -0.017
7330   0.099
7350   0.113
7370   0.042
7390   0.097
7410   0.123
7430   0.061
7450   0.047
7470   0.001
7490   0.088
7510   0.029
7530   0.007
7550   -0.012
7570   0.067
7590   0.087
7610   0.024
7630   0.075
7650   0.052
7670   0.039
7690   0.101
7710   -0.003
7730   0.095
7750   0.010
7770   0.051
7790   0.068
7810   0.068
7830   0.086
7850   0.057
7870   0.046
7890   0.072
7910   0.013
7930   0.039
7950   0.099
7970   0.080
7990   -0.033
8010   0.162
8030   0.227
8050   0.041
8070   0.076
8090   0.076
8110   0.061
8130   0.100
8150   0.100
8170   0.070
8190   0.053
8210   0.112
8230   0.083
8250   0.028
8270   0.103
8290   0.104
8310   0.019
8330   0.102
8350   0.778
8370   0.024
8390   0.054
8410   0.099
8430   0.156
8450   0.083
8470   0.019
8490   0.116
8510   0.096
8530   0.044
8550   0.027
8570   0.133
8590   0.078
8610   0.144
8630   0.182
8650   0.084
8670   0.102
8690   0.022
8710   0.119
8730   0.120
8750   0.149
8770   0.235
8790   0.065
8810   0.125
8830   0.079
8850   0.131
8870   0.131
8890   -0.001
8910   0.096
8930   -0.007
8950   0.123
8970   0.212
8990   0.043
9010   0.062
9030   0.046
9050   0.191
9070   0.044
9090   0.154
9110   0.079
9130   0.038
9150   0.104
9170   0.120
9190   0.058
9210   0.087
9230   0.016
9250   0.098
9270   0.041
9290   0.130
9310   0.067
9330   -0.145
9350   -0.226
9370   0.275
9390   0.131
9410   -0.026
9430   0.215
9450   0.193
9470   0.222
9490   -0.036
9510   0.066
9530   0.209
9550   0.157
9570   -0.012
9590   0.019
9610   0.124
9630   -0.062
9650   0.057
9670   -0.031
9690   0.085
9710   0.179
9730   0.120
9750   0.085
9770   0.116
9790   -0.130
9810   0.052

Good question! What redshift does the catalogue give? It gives 1.151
